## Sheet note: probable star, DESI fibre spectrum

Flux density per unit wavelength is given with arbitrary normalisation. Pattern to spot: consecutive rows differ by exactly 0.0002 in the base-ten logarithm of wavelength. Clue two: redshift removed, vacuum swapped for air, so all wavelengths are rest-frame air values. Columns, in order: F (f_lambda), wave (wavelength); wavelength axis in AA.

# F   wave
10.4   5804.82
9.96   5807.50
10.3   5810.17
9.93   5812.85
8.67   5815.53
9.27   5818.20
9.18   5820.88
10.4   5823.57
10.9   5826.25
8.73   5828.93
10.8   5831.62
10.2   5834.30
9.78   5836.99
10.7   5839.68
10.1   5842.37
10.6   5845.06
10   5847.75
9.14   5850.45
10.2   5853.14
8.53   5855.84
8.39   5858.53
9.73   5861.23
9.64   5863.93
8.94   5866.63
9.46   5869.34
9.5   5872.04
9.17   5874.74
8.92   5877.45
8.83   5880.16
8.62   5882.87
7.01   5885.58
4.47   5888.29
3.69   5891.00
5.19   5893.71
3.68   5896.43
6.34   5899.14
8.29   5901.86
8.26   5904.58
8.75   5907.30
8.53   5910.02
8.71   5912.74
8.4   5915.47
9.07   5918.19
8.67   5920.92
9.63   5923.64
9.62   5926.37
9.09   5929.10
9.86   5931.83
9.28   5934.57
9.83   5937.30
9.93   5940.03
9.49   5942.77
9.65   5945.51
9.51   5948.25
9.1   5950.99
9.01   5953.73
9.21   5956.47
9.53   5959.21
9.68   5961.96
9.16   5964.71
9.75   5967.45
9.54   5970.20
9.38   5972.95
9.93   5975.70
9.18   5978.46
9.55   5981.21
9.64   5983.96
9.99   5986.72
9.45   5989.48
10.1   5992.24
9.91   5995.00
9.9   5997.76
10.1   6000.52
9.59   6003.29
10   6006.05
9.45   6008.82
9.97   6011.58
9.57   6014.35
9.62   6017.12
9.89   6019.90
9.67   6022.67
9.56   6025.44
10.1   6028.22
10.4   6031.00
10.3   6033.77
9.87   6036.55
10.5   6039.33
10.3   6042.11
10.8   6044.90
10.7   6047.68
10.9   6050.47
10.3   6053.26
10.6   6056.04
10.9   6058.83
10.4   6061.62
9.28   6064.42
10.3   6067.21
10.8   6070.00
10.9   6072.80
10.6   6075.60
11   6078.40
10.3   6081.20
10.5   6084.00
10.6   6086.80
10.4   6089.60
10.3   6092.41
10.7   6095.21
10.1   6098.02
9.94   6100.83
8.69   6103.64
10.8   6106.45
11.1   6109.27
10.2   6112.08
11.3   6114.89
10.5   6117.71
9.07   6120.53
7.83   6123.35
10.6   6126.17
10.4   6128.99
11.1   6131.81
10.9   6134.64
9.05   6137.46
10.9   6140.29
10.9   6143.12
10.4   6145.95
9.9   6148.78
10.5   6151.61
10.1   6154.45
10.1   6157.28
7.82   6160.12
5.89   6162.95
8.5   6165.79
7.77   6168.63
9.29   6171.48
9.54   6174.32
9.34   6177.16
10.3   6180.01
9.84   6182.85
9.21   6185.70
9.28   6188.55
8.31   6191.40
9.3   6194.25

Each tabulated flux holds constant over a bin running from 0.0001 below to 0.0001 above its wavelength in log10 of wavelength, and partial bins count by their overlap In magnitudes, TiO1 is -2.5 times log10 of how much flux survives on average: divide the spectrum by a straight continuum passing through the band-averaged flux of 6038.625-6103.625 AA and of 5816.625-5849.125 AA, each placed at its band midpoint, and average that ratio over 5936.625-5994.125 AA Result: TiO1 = 0.08 mag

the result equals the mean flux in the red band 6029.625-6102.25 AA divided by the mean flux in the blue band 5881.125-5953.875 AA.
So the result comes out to 1.27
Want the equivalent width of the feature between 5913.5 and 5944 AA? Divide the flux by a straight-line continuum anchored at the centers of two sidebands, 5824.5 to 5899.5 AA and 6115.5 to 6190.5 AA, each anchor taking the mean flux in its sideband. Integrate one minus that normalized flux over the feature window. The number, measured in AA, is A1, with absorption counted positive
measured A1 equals -1.62 AA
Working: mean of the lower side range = 8.65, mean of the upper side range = 9.59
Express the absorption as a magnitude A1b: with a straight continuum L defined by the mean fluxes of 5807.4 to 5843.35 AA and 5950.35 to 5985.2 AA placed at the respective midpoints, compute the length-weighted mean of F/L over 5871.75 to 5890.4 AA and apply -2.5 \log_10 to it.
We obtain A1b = 0.24 mag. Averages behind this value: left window 9.92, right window 9.44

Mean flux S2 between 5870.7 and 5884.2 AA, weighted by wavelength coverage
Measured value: 9.01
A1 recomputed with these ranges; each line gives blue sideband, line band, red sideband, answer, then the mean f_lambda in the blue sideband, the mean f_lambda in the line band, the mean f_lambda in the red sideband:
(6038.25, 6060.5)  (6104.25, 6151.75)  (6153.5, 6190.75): -3.6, 10.6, 10.3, 8.97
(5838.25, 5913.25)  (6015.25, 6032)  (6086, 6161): -0.8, 8.33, 9.85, 10.2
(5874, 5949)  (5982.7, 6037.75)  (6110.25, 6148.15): -4.3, 8.22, 9.85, 10.2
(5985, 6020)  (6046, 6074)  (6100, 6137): -1.5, 9.8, 10.5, 10.2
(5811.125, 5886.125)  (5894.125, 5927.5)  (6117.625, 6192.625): 5.0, 9.5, 8.07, 9.52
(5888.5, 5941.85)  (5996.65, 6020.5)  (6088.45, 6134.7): -1.8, 8.09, 9.78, 10.2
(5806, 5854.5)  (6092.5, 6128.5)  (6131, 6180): -1.9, 9.94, 10.1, 9.53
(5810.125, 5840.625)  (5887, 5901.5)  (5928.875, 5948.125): 7.2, 9.88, 4.93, 9.61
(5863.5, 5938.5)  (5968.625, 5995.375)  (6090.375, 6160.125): -2.3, 8.17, 9.66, 10.2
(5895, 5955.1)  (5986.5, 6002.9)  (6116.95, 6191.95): -1.6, 8.76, 9.88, 9.54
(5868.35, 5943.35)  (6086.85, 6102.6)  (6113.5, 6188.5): -1.6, 8.21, 10.3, 9.65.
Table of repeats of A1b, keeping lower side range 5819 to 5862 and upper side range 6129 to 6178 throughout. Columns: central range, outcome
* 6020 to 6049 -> -0.06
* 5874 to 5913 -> 0.34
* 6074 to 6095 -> -0.10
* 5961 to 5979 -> 0.02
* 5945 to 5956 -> 0.05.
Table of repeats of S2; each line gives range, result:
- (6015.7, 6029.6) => 9.76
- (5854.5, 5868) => 9.05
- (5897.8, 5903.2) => 7.31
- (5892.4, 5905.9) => 6.35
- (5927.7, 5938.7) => 9.52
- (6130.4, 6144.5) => 10.6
